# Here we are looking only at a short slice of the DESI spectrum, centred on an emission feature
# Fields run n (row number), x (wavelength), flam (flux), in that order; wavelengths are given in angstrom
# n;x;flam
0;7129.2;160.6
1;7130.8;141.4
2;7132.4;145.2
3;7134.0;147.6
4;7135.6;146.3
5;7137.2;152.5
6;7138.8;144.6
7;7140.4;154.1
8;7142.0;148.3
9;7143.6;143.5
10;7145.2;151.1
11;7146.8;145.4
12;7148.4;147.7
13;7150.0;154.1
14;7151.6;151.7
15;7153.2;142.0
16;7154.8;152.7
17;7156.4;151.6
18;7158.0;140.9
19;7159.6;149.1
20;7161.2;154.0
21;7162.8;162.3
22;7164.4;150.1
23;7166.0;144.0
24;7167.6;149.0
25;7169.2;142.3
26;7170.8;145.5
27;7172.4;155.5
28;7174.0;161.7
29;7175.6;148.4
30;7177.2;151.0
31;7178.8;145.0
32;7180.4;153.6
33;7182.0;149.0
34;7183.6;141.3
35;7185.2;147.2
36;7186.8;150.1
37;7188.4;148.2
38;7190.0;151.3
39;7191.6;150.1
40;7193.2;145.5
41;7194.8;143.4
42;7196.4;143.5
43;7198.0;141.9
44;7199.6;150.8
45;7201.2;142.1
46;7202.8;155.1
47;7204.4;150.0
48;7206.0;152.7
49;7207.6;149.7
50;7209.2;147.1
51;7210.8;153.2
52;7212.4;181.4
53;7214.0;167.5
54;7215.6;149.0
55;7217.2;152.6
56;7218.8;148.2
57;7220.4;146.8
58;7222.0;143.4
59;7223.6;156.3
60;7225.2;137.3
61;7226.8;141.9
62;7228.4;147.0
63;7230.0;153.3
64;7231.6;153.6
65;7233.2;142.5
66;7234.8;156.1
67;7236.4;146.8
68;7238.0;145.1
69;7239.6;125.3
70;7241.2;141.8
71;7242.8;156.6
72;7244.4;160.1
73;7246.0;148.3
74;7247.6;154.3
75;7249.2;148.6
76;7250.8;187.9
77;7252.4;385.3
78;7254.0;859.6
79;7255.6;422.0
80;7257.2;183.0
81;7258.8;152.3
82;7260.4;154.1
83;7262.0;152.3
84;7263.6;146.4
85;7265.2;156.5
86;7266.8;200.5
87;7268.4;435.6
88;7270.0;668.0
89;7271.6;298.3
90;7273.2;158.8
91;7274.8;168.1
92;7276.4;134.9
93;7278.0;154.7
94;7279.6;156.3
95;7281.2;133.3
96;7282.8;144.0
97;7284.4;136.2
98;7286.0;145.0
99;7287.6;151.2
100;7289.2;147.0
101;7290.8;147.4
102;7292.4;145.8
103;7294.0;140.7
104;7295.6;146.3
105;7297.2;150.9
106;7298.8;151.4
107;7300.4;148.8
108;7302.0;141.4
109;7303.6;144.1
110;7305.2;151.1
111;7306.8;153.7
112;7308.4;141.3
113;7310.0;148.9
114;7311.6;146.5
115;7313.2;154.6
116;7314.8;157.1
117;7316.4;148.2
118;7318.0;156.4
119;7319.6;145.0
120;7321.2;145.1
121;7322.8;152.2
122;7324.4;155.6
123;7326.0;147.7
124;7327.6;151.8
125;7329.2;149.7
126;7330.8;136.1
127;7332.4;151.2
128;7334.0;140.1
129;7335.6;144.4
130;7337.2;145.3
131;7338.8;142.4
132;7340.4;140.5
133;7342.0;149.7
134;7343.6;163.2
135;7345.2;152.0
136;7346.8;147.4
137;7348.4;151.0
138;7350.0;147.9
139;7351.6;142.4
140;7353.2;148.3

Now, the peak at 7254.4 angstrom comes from [S II] 6716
